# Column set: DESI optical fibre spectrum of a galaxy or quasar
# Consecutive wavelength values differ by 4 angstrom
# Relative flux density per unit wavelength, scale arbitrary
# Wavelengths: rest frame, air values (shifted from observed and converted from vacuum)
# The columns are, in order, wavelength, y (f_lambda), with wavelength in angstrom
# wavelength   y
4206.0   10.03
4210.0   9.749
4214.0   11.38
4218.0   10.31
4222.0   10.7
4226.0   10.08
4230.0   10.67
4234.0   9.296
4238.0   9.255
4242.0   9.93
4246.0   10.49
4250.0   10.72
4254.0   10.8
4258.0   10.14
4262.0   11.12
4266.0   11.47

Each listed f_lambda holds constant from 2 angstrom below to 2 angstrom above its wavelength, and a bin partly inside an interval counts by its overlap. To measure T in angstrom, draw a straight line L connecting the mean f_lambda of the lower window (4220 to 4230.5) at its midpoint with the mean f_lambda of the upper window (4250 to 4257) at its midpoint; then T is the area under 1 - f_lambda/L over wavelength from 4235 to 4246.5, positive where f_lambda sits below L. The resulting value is 0.9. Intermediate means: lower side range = 10.5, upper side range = 10.7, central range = 9.76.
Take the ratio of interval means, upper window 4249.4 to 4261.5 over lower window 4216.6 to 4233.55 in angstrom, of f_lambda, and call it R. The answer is 1.03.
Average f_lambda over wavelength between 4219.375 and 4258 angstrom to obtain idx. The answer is 10.2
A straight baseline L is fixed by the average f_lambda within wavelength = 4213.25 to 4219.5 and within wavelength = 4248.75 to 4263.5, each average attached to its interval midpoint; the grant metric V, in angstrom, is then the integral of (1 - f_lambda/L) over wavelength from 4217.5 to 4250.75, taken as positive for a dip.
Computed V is 1.9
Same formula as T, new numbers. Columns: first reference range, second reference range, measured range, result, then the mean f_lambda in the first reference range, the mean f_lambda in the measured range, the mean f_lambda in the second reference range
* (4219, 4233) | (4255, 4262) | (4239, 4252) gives 0.21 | 10.4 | 10.3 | 10.5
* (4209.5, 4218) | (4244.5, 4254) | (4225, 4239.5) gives 1.12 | 10.6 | 9.83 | 10.7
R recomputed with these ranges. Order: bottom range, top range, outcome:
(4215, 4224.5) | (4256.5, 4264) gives 1.01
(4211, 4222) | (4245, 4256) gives 1.00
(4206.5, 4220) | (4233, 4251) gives 0.95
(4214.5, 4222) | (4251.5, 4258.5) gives 0.99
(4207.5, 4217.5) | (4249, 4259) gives 1.01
